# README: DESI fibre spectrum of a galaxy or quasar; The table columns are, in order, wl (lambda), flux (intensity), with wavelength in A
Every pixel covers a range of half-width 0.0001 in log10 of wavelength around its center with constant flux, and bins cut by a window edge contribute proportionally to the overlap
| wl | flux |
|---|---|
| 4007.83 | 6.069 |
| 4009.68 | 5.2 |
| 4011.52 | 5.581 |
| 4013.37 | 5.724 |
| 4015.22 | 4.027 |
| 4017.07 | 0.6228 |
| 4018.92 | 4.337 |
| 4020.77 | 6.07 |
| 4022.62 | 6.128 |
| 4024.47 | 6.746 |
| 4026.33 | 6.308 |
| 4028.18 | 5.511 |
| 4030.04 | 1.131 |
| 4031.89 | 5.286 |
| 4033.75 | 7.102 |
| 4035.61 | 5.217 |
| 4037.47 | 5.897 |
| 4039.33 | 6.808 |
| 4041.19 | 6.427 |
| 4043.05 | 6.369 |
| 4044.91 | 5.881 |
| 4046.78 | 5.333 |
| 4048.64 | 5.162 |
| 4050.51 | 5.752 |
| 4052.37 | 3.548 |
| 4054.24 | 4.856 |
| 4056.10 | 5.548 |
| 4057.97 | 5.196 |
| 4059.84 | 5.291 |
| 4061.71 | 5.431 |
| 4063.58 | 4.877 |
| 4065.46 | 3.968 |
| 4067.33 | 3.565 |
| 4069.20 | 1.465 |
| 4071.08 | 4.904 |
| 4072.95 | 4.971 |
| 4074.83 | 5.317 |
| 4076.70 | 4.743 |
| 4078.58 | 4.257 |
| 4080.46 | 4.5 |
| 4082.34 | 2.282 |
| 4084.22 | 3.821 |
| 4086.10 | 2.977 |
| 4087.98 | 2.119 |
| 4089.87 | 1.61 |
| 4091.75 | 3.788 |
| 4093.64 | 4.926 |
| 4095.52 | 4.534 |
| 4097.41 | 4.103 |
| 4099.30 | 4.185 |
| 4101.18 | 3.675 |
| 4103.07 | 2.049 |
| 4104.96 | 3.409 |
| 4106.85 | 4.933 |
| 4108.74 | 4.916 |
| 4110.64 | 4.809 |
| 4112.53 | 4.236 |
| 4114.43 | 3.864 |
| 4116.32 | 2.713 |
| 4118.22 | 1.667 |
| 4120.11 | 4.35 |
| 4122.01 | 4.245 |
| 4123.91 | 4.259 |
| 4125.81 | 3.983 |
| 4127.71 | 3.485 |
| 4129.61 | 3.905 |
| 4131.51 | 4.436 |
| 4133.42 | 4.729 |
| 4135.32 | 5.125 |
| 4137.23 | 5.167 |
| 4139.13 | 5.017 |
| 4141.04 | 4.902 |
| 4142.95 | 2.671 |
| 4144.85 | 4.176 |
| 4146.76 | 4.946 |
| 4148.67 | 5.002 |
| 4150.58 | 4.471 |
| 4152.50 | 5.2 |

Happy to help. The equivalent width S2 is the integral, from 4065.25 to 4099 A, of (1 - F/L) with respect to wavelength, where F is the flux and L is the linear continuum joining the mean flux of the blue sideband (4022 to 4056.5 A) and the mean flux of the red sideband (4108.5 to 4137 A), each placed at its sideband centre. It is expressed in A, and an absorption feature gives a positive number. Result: 7.02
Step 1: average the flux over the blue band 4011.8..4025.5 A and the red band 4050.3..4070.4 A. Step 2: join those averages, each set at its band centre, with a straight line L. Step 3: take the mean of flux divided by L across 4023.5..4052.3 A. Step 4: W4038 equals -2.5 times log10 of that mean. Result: -0.20 mag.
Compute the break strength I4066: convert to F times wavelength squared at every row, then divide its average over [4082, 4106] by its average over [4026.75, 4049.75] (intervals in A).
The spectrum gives 0.6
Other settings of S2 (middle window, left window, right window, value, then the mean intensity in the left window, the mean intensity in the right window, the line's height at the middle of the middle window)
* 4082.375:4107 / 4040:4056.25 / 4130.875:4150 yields 7.7 A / 5.45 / 4.62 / 5.03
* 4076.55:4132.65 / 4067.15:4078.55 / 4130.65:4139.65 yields 9.9 A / 4.21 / 4.89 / 4.56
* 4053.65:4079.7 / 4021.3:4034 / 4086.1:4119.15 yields -0.8 A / 5.39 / 3.6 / 4.46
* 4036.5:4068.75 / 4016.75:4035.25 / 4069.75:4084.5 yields -3.7 A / 5.08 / 4.3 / 4.67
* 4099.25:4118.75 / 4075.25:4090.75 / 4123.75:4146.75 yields 0.7 A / 3.36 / 4.35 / 3.85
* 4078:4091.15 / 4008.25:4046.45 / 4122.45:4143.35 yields 4.8 A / 5.33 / 4.38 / 4.81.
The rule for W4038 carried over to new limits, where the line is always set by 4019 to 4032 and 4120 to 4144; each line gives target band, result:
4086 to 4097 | 0.348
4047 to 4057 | 0.004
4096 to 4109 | 0.184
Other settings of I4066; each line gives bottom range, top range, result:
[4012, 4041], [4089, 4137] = 0.80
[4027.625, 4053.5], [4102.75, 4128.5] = 0.74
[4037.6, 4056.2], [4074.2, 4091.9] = 0.64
